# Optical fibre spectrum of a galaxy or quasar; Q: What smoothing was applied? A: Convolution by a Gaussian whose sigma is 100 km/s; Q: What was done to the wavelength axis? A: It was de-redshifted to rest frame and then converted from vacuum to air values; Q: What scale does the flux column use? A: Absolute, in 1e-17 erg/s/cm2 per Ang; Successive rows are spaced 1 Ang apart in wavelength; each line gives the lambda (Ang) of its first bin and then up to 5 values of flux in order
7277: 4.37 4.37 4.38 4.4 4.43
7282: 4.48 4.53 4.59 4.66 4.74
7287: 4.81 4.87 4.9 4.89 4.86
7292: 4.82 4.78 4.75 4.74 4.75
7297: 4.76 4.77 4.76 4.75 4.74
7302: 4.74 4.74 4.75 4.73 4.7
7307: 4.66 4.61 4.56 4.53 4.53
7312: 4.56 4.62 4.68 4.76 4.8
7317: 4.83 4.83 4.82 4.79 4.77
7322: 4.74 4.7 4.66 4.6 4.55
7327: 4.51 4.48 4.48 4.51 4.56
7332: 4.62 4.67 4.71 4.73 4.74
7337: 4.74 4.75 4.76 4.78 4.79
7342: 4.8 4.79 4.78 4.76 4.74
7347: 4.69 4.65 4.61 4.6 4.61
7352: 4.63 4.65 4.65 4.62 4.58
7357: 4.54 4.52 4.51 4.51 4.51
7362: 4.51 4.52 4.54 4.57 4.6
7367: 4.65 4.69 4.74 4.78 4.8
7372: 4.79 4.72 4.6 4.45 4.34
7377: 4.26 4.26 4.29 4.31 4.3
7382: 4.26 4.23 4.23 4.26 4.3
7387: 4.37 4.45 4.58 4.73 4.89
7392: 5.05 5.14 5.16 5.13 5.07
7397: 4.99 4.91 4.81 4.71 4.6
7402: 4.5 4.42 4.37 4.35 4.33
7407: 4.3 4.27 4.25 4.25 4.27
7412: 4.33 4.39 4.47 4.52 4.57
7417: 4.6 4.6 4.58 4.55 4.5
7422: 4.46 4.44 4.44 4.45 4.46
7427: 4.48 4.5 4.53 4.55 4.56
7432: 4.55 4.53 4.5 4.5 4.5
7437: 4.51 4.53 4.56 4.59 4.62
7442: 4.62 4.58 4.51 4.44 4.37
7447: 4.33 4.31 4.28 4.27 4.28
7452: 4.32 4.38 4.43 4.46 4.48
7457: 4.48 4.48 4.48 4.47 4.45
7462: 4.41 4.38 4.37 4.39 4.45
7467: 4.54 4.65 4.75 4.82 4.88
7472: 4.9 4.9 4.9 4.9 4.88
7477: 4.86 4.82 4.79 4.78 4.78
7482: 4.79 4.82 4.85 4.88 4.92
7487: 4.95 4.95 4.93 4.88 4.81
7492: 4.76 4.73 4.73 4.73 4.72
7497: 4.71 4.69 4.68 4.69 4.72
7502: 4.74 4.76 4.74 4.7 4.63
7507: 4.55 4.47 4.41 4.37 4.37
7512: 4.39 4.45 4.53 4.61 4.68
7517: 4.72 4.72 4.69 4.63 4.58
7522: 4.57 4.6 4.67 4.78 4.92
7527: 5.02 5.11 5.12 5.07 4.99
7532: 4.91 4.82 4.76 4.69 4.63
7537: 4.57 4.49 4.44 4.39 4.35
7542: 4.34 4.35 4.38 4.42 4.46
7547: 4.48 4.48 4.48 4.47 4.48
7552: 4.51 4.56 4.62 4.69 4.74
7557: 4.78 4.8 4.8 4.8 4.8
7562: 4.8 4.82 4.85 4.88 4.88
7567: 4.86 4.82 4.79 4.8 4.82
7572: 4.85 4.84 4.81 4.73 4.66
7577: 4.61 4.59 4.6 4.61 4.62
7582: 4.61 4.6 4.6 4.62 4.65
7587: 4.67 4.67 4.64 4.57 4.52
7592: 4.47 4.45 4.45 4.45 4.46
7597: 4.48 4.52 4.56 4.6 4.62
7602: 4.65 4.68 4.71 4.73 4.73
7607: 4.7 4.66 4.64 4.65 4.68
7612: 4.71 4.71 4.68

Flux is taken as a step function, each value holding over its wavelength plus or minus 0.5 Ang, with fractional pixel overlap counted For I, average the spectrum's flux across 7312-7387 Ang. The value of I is 4.6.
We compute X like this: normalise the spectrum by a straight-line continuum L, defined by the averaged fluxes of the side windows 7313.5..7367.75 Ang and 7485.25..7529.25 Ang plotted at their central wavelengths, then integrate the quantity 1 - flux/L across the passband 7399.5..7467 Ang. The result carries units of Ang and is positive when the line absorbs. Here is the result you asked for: 3.3 Ang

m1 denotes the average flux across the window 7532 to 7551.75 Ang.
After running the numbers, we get 4.51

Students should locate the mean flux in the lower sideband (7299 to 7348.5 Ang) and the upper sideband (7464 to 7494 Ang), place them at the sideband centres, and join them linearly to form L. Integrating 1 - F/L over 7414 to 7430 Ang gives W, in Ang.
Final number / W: 0.8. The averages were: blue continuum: 4.69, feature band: 4.51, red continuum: 4.79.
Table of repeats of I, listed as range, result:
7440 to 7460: 4.43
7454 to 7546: 4.67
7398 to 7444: 4.49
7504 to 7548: 4.62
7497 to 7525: 4.61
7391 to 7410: 4.68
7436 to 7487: 4.6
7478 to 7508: 4.77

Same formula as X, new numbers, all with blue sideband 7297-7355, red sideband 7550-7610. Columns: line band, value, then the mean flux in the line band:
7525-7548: 0.02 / 4.67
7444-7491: 0.49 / 4.63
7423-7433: 0.38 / 4.5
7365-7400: 0.44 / 4.62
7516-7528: -0.16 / 4.73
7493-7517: 0.29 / 4.62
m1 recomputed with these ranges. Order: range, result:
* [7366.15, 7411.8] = 4.56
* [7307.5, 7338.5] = 4.66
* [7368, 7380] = 4.54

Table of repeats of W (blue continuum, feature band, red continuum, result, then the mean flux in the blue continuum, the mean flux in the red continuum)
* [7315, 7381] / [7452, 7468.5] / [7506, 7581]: 0.7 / 4.63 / 4.66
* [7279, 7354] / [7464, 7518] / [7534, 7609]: -0.8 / 4.69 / 4.63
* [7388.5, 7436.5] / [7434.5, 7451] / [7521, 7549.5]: 0.5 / 4.58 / 4.65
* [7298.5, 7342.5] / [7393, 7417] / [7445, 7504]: 0.5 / 4.68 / 4.65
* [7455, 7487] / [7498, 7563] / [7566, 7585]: 0.8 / 4.69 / 4.71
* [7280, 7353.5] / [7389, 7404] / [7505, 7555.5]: -0.6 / 4.69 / 4.61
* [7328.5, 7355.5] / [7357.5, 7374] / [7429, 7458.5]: 0.0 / 4.68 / 4.47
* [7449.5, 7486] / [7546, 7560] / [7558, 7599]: 0.2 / 4.63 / 4.68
